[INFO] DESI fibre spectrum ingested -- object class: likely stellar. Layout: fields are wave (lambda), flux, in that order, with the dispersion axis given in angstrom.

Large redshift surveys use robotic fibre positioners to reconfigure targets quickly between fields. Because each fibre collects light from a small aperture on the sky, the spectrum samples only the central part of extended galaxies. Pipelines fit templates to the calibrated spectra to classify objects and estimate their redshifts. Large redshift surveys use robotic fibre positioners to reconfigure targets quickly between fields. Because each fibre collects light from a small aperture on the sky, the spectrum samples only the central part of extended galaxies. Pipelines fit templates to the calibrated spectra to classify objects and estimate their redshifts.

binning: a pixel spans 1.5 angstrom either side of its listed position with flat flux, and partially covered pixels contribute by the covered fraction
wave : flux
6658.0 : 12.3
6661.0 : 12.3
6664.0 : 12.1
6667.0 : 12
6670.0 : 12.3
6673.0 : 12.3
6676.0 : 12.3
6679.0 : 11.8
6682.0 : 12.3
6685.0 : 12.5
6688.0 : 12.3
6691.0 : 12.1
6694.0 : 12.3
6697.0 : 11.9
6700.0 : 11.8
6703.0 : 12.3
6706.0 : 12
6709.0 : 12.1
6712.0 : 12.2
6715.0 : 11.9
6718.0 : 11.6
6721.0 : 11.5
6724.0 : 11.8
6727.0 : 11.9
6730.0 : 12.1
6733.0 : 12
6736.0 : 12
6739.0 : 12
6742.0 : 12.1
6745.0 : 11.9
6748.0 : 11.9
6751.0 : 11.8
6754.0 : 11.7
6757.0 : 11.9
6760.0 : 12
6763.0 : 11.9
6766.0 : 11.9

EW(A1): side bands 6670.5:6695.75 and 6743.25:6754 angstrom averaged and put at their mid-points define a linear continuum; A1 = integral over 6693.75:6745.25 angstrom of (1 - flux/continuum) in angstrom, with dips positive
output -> 0.3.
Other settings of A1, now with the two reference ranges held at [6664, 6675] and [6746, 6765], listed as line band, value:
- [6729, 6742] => -0.10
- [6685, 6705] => -0.08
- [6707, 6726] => 0.25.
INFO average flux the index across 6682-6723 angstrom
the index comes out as 12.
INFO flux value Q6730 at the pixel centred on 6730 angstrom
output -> 12.1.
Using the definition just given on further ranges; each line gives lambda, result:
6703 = 12.3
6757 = 11.9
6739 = 12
